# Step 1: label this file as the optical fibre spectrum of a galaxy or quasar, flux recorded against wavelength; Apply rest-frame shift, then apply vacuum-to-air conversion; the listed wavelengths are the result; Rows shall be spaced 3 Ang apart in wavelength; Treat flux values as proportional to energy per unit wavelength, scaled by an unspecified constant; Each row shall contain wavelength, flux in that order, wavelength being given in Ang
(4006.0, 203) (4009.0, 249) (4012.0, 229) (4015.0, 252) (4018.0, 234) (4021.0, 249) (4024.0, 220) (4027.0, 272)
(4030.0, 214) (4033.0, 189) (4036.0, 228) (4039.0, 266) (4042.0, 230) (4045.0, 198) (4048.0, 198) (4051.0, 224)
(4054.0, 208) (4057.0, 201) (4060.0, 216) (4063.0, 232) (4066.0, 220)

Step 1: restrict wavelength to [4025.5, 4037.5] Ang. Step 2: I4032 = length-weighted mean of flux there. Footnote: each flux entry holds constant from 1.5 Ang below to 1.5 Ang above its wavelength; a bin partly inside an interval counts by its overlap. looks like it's 226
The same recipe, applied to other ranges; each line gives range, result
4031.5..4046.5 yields 222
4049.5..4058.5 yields 211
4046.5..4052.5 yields 211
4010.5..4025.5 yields 237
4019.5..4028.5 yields 247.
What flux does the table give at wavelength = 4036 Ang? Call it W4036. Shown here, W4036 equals 228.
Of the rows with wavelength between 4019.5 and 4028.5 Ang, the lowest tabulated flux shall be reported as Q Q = 220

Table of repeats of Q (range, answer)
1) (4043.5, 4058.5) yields 198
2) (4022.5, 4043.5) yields 189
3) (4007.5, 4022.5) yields 229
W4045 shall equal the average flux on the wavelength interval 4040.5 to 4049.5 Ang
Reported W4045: 209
